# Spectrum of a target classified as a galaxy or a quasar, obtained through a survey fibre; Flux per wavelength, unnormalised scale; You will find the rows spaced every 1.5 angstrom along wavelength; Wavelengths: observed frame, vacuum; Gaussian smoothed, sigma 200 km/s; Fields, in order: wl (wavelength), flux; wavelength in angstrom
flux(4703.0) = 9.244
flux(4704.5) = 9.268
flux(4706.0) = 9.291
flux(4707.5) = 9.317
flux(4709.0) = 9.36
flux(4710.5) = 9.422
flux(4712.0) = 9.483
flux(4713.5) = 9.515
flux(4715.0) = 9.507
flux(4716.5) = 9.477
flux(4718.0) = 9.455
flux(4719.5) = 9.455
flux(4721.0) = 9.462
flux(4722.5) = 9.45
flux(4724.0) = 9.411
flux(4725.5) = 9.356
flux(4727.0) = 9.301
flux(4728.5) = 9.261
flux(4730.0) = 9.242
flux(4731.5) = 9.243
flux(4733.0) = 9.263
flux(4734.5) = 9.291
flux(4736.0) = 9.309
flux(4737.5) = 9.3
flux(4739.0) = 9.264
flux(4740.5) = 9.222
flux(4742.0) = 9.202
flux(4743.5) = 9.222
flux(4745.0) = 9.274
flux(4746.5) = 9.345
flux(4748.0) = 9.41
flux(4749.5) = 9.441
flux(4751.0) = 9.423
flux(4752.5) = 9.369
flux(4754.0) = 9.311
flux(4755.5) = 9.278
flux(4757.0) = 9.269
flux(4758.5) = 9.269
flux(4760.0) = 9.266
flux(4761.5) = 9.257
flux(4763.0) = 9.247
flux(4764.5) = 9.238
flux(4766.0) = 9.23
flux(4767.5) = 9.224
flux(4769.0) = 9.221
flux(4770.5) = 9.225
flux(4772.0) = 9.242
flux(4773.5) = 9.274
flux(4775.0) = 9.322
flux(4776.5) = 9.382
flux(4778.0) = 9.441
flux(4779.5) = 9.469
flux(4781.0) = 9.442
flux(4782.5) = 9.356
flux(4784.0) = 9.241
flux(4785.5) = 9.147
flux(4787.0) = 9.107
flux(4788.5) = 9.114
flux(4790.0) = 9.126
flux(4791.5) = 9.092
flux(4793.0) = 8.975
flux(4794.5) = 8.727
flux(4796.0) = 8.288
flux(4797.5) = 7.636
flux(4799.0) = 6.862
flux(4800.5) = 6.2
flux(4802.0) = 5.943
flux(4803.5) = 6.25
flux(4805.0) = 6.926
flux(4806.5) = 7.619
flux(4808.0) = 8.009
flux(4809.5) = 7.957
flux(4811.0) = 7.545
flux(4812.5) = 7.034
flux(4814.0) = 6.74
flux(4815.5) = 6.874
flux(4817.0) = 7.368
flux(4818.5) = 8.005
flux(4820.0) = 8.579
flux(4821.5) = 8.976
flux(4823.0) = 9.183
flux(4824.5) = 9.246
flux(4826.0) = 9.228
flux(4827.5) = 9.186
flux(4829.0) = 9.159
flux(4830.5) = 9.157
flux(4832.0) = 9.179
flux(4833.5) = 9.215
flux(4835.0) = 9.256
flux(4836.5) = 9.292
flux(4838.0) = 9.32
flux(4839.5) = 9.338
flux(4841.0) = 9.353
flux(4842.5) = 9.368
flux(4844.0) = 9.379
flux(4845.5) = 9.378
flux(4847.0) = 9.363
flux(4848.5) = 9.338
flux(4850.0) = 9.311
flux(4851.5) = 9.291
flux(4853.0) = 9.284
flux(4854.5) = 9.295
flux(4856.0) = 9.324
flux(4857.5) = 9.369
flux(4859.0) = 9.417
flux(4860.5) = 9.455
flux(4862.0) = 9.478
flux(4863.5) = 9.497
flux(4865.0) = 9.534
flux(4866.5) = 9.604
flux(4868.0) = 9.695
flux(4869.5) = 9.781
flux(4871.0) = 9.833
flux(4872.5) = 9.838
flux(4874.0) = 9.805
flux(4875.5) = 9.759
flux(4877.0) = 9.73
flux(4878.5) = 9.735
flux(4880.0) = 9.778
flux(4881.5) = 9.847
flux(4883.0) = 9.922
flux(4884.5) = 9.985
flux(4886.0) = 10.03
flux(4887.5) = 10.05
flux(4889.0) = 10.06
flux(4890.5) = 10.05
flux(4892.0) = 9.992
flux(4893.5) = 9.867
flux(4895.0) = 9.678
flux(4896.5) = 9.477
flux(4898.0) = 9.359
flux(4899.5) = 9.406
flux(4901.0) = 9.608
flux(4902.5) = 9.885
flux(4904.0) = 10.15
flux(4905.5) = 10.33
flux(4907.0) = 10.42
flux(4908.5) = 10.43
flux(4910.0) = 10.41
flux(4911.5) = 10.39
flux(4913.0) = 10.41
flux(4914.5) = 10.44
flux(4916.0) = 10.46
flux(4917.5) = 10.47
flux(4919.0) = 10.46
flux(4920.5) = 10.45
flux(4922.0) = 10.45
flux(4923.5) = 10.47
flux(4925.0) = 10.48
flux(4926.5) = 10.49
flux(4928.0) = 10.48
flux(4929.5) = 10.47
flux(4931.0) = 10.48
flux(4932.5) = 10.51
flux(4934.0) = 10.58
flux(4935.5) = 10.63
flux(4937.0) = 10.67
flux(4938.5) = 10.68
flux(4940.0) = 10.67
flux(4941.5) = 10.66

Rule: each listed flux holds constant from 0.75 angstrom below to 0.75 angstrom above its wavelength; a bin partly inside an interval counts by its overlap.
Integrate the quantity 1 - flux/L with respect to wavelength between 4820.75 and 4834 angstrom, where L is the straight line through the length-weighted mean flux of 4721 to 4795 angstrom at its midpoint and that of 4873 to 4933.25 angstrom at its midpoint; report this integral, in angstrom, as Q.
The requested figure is 0.7 angstrom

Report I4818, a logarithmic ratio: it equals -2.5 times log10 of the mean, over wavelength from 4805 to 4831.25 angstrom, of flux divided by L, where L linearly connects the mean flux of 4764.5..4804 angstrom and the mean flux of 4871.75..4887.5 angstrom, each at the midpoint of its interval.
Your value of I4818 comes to 0.12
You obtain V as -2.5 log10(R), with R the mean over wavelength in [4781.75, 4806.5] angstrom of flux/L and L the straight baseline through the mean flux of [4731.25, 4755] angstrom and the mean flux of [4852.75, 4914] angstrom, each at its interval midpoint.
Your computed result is 0.17 mag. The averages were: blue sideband 9.31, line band 8.11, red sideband 9.81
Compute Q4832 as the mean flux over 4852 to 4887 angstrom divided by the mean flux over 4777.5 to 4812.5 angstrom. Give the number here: 1.18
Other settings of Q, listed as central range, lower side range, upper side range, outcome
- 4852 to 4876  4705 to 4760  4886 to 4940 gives 1.1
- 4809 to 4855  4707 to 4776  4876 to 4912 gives 4.2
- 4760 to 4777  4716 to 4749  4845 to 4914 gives 0.3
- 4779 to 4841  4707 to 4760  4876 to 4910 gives 7.8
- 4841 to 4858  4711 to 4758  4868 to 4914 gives 0.8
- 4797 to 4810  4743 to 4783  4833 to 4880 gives 3.3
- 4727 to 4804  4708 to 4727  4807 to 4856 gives 1.5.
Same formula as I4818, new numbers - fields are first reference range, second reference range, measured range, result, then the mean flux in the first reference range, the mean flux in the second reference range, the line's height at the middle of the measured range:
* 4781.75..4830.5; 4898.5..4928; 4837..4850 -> -0.053 mag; 8.16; 10.3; 8.91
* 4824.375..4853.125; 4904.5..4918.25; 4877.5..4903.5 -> 0.030 mag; 9.28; 10.4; 10.1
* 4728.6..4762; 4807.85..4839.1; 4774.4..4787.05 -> -0.047 mag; 9.29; 8.52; 8.94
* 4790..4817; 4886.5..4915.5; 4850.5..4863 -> -0.058 mag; 7.5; 10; 8.88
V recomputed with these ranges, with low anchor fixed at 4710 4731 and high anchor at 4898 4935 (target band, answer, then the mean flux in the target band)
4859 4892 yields 0.04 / 9.78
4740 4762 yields 0.03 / 9.31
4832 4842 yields 0.07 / 9.29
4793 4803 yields 0.30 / 7.38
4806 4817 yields 0.31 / 7.39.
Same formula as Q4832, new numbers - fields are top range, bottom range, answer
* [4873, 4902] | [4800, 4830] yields 1.25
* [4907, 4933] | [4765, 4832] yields 1.23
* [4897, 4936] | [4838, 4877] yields 1.09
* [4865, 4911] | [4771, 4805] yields 1.16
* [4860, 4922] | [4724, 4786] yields 1.07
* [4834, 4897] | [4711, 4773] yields 1.03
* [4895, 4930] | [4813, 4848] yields 1.15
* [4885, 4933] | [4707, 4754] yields 1.09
